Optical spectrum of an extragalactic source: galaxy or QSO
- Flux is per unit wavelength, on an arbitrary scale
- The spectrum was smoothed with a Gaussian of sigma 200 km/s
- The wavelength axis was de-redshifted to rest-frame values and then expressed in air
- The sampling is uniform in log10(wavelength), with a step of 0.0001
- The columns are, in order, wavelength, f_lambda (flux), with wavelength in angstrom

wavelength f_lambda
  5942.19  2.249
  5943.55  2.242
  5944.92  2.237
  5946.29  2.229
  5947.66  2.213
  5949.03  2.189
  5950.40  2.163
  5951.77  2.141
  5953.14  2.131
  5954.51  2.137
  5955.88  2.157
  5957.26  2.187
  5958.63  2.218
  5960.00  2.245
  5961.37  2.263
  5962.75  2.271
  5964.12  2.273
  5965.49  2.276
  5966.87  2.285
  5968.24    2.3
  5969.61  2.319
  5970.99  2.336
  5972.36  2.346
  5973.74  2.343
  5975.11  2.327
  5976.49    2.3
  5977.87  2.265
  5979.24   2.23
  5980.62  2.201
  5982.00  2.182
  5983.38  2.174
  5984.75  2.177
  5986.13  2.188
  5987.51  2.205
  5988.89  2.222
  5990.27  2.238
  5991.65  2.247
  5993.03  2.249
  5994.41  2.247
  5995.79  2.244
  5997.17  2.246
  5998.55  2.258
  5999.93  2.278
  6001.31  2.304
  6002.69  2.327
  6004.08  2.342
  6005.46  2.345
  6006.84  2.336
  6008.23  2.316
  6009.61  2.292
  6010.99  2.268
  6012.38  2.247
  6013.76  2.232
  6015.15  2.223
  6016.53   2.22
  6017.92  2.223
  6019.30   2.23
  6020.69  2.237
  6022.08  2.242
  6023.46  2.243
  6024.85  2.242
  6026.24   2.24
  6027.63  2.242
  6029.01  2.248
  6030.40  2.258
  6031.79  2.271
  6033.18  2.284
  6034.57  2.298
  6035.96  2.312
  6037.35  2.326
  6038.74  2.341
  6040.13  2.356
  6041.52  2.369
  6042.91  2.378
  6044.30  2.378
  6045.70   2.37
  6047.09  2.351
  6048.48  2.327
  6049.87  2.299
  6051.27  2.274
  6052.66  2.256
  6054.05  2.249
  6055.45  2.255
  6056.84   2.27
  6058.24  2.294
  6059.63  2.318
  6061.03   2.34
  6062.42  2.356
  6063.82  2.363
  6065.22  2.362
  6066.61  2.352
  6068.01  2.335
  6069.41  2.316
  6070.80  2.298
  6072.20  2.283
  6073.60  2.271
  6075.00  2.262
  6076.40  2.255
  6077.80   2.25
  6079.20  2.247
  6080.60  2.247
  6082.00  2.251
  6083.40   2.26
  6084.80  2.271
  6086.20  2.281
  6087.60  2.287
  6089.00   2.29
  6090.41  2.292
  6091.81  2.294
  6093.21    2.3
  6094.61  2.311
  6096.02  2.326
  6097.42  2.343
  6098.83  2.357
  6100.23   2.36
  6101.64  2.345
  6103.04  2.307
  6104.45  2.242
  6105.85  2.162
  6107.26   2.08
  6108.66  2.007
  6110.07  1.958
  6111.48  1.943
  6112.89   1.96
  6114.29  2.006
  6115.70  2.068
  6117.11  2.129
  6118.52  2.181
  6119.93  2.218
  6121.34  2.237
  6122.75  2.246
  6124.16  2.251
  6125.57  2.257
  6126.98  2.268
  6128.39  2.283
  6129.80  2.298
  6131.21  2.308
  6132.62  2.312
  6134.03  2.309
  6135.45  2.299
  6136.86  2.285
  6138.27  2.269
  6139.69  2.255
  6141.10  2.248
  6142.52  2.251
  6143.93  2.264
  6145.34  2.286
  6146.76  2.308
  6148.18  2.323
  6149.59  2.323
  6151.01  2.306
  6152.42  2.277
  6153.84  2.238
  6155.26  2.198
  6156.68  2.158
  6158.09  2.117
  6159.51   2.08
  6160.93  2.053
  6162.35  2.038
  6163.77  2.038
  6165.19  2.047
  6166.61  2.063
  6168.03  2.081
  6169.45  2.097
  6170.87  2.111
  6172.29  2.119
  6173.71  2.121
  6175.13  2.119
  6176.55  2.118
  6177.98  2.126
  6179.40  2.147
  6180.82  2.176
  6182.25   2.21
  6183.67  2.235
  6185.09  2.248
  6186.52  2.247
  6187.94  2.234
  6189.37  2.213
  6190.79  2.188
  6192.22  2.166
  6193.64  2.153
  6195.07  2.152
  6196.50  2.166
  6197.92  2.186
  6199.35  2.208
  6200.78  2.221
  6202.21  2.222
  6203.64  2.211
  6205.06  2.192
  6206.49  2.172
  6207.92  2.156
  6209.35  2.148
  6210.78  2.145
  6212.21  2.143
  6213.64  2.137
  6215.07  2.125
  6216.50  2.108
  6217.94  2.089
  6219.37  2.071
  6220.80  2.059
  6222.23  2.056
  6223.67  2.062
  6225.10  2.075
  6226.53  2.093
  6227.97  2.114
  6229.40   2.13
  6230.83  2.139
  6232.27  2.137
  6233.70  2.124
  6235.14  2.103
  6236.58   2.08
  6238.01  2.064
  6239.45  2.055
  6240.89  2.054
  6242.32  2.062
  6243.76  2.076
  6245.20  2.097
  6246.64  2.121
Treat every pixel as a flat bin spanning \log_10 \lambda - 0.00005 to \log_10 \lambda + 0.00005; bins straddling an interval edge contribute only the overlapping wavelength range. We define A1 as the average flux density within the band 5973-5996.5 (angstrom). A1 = 2.24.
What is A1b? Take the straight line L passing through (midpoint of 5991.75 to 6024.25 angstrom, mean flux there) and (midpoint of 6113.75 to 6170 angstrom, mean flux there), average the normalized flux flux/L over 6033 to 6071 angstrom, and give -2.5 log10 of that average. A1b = -0.036 mag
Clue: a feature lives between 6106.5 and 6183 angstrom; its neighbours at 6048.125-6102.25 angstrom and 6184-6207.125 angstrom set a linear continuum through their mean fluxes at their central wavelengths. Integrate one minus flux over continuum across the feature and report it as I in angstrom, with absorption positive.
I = 2.2 angstrom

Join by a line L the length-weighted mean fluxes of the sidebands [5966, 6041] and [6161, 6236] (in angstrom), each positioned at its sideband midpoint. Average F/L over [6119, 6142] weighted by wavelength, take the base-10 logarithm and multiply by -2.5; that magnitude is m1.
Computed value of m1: -0.04 mag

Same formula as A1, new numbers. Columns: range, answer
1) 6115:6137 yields 2.25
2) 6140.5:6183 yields 2.17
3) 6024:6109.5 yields 2.29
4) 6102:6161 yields 2.21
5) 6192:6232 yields 2.14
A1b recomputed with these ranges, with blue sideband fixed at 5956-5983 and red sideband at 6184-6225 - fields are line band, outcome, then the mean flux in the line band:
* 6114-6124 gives 0.02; 2.16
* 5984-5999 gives 0.01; 2.23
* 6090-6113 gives 0.00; 2.22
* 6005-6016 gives -0.02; 2.28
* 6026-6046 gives -0.04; 2.31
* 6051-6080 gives -0.03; 2.3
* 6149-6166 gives 0.01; 2.15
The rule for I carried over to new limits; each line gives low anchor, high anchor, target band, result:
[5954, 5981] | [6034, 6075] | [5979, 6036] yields 0.95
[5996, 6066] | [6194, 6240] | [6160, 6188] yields 0.50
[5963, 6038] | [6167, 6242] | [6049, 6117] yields -1.09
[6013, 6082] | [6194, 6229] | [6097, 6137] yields 0.35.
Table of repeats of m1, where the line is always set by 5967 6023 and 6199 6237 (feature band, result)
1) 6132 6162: -0.03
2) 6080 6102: -0.05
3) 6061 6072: -0.06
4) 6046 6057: -0.03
